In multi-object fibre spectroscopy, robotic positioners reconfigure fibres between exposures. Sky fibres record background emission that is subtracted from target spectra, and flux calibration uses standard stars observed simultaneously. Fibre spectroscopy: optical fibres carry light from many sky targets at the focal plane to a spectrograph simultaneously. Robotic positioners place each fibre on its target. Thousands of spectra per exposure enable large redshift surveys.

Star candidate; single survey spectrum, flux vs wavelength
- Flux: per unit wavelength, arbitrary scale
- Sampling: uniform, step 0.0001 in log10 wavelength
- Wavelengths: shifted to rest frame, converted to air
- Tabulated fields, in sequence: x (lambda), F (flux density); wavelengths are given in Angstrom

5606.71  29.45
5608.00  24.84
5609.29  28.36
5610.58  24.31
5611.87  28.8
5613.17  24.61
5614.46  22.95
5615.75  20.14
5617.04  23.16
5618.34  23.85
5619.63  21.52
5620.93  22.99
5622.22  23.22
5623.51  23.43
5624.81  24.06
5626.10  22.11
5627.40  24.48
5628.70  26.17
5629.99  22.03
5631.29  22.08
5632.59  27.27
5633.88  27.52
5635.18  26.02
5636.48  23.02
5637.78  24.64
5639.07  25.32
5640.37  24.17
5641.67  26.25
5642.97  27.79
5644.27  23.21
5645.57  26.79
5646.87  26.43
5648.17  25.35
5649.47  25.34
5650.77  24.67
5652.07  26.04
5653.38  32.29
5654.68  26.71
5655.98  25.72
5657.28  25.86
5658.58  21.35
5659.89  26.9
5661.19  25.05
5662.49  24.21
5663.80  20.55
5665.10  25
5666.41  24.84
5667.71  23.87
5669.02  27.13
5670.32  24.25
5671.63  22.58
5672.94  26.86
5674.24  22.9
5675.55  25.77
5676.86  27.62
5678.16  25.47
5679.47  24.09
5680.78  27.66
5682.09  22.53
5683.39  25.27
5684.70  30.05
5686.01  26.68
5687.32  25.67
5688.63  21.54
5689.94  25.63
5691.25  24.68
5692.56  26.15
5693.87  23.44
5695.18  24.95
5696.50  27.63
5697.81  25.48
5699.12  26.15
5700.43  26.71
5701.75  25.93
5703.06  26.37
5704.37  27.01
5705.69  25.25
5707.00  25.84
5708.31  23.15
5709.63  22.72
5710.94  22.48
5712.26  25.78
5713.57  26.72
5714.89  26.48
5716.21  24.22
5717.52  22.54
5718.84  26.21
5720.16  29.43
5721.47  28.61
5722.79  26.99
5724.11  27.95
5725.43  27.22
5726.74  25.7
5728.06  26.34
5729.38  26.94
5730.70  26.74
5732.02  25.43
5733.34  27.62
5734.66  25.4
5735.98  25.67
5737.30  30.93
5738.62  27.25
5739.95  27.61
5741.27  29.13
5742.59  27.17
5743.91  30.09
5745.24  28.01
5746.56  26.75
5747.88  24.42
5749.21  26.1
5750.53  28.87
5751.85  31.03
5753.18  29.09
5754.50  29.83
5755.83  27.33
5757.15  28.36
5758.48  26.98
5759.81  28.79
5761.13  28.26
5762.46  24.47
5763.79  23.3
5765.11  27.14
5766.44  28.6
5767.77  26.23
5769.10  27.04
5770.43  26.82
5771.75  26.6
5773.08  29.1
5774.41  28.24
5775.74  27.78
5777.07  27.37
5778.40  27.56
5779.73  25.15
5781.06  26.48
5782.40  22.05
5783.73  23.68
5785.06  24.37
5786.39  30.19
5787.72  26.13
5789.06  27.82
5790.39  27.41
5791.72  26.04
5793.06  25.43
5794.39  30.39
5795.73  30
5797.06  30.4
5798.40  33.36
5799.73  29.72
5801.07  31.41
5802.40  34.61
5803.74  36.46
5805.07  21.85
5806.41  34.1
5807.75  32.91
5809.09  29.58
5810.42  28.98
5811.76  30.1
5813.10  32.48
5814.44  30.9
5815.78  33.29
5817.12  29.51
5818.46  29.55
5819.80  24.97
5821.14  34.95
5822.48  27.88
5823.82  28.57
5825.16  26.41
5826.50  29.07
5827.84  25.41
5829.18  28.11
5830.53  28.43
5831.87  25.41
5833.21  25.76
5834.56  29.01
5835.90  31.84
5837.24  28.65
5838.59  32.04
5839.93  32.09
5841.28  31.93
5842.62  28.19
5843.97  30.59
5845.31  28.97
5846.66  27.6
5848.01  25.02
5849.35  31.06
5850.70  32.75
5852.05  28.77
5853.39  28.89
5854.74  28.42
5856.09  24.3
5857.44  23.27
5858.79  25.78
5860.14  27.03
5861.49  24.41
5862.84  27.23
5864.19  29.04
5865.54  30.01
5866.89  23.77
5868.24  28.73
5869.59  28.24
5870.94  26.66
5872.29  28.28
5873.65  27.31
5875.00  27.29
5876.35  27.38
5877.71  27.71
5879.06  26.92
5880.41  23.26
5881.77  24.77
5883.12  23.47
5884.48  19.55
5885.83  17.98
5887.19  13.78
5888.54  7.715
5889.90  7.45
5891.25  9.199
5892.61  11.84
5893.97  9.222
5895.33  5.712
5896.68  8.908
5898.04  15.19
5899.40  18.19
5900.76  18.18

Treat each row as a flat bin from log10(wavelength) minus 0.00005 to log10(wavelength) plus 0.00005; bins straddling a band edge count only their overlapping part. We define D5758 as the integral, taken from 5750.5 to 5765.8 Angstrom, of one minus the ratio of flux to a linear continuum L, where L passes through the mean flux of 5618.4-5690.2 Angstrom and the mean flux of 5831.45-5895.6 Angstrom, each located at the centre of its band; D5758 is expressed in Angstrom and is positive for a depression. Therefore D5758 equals -1.8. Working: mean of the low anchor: 25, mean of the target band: 27.7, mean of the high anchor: 24.8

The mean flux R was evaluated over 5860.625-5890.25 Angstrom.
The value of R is 23.9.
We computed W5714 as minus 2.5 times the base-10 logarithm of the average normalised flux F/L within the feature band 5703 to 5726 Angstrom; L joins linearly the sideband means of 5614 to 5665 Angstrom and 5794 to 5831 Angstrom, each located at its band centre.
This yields 0.050 mag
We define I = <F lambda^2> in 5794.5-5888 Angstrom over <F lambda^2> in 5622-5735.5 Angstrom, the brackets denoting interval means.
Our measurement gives 1.2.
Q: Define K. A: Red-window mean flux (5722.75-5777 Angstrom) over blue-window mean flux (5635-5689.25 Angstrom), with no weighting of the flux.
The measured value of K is 1.08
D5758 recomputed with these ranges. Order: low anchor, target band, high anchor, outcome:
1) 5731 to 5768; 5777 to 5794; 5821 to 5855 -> 1.2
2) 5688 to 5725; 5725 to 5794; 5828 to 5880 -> -1.7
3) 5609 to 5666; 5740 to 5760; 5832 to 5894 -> -2.5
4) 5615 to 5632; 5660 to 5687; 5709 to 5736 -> -0.6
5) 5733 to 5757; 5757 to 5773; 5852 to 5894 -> 0.2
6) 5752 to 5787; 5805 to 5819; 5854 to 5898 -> -3.3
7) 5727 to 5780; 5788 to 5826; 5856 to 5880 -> -3.9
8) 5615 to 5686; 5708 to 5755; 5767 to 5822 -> 0.4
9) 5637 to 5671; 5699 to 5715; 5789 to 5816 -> 1.0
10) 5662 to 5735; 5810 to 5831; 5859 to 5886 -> -2.7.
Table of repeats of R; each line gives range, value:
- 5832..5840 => 29.4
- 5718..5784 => 27.2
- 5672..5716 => 25.4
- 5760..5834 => 28.3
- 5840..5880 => 27.8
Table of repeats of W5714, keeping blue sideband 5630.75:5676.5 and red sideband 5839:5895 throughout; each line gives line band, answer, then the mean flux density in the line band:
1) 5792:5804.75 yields -0.243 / 30.9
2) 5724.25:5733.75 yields -0.070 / 26.6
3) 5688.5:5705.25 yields -0.022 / 25.6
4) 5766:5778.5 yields -0.113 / 27.5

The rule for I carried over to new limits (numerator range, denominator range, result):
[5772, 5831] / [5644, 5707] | 1.18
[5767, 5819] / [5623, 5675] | 1.21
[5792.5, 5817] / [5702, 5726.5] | 1.23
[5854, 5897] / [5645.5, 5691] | 0.92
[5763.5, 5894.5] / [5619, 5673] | 1.15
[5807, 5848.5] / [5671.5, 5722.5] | 1.20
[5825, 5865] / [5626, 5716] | 1.19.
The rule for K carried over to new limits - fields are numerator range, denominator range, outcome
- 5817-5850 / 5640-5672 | 1.14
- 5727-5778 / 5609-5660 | 1.10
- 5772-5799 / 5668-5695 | 1.08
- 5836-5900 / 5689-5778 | 0.89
